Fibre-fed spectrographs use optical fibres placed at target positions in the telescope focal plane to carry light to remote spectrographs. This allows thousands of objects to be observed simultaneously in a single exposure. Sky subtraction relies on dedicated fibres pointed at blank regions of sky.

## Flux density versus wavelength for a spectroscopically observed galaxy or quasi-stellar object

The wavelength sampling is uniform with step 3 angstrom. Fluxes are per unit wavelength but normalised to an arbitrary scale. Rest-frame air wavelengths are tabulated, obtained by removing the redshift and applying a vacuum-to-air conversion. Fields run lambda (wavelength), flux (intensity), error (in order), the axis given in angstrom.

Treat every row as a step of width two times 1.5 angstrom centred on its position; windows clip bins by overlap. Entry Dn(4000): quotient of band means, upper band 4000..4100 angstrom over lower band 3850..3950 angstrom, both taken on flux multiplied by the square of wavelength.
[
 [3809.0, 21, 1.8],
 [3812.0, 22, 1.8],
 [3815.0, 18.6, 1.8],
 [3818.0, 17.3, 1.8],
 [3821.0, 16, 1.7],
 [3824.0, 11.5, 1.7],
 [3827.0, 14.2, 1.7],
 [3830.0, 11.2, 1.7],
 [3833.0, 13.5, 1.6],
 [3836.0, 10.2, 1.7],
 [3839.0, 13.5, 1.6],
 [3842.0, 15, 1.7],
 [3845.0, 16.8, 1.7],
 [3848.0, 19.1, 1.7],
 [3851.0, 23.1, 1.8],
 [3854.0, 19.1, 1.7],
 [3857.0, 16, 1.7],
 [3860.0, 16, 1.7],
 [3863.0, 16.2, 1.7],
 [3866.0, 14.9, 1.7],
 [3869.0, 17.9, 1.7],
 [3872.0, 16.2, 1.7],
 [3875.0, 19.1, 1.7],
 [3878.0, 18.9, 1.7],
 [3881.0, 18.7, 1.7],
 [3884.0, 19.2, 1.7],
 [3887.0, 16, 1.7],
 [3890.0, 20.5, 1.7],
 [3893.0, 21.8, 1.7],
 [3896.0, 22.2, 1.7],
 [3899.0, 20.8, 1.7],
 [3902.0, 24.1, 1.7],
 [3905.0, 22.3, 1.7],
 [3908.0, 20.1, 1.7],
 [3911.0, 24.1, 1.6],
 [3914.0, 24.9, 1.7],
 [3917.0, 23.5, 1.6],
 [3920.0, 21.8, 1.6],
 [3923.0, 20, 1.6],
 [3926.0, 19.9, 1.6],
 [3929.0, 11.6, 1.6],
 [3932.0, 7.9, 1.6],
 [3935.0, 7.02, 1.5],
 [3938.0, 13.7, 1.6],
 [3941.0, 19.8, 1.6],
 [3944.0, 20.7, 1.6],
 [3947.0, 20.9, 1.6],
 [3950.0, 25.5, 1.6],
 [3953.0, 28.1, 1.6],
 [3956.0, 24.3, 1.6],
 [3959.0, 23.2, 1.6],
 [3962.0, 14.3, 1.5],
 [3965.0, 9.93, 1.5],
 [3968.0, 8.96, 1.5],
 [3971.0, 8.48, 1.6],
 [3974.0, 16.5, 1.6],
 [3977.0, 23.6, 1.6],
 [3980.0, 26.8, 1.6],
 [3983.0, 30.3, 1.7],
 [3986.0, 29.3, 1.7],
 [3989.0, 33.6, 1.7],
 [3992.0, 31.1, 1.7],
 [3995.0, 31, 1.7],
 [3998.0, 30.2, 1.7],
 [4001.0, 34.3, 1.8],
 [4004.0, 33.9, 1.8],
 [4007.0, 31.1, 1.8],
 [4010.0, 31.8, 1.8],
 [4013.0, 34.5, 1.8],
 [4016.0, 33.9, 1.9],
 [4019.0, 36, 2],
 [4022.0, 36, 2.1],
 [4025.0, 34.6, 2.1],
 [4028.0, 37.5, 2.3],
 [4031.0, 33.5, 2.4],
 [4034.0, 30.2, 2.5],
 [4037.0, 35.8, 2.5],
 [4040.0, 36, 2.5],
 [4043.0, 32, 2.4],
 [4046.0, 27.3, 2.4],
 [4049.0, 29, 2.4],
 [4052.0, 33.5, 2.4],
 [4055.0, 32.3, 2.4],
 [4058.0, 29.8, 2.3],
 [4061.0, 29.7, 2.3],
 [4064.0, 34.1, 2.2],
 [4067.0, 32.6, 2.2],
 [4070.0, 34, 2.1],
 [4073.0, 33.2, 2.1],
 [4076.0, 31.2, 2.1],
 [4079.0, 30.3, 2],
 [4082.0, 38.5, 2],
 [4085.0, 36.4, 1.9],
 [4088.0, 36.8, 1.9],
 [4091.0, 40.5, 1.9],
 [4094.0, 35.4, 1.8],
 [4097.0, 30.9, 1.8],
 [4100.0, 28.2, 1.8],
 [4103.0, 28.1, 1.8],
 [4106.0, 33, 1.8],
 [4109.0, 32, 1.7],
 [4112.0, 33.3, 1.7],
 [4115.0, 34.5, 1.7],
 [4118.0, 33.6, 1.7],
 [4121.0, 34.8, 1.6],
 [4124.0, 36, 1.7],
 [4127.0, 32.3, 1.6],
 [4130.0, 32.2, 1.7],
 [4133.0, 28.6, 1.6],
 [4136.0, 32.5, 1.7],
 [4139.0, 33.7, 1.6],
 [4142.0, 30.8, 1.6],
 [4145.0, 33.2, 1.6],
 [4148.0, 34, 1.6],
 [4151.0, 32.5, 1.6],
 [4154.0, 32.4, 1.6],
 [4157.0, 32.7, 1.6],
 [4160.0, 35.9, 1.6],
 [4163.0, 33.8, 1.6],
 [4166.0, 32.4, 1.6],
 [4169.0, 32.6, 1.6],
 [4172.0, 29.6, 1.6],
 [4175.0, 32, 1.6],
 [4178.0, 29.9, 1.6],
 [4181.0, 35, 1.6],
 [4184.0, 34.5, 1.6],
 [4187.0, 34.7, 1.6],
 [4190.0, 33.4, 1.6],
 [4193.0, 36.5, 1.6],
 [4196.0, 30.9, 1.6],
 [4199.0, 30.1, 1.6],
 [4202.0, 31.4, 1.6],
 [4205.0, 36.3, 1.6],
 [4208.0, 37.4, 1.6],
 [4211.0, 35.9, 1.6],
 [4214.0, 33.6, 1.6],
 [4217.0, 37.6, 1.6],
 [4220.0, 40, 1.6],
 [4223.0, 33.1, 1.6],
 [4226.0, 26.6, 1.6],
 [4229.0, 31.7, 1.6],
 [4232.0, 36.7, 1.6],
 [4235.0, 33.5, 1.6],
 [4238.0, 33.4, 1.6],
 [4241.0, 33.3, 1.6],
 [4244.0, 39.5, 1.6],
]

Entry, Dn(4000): 1.92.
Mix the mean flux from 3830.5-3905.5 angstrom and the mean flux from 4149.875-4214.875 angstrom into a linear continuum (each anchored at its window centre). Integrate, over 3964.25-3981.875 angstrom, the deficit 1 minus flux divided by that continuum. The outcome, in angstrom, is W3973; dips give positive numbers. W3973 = 5.25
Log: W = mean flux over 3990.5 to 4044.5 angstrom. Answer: 33.5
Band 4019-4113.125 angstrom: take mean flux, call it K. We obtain 33.1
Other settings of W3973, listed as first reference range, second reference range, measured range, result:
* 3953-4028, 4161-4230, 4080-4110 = -3.5 angstrom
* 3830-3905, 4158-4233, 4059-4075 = -3.0 angstrom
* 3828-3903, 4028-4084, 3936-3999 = 8.7 angstrom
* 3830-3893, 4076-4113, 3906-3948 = 6.2 angstrom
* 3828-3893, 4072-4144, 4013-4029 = -4.7 angstrom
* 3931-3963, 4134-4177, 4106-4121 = -1.8 angstrom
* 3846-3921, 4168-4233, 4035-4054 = -3.8 angstrom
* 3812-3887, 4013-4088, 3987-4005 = -2.2 angstrom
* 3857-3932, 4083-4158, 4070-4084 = -1.4 angstrom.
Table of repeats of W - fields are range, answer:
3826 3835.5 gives 12.6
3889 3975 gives 18.9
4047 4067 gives 31.4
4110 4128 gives 34.1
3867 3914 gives 20.2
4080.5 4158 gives 33.3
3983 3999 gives 31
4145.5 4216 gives 33.4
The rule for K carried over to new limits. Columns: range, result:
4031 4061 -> 31.8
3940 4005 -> 23.8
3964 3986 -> 18.8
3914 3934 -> 17.7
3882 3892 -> 18.7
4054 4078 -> 32.1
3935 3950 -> 18.3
